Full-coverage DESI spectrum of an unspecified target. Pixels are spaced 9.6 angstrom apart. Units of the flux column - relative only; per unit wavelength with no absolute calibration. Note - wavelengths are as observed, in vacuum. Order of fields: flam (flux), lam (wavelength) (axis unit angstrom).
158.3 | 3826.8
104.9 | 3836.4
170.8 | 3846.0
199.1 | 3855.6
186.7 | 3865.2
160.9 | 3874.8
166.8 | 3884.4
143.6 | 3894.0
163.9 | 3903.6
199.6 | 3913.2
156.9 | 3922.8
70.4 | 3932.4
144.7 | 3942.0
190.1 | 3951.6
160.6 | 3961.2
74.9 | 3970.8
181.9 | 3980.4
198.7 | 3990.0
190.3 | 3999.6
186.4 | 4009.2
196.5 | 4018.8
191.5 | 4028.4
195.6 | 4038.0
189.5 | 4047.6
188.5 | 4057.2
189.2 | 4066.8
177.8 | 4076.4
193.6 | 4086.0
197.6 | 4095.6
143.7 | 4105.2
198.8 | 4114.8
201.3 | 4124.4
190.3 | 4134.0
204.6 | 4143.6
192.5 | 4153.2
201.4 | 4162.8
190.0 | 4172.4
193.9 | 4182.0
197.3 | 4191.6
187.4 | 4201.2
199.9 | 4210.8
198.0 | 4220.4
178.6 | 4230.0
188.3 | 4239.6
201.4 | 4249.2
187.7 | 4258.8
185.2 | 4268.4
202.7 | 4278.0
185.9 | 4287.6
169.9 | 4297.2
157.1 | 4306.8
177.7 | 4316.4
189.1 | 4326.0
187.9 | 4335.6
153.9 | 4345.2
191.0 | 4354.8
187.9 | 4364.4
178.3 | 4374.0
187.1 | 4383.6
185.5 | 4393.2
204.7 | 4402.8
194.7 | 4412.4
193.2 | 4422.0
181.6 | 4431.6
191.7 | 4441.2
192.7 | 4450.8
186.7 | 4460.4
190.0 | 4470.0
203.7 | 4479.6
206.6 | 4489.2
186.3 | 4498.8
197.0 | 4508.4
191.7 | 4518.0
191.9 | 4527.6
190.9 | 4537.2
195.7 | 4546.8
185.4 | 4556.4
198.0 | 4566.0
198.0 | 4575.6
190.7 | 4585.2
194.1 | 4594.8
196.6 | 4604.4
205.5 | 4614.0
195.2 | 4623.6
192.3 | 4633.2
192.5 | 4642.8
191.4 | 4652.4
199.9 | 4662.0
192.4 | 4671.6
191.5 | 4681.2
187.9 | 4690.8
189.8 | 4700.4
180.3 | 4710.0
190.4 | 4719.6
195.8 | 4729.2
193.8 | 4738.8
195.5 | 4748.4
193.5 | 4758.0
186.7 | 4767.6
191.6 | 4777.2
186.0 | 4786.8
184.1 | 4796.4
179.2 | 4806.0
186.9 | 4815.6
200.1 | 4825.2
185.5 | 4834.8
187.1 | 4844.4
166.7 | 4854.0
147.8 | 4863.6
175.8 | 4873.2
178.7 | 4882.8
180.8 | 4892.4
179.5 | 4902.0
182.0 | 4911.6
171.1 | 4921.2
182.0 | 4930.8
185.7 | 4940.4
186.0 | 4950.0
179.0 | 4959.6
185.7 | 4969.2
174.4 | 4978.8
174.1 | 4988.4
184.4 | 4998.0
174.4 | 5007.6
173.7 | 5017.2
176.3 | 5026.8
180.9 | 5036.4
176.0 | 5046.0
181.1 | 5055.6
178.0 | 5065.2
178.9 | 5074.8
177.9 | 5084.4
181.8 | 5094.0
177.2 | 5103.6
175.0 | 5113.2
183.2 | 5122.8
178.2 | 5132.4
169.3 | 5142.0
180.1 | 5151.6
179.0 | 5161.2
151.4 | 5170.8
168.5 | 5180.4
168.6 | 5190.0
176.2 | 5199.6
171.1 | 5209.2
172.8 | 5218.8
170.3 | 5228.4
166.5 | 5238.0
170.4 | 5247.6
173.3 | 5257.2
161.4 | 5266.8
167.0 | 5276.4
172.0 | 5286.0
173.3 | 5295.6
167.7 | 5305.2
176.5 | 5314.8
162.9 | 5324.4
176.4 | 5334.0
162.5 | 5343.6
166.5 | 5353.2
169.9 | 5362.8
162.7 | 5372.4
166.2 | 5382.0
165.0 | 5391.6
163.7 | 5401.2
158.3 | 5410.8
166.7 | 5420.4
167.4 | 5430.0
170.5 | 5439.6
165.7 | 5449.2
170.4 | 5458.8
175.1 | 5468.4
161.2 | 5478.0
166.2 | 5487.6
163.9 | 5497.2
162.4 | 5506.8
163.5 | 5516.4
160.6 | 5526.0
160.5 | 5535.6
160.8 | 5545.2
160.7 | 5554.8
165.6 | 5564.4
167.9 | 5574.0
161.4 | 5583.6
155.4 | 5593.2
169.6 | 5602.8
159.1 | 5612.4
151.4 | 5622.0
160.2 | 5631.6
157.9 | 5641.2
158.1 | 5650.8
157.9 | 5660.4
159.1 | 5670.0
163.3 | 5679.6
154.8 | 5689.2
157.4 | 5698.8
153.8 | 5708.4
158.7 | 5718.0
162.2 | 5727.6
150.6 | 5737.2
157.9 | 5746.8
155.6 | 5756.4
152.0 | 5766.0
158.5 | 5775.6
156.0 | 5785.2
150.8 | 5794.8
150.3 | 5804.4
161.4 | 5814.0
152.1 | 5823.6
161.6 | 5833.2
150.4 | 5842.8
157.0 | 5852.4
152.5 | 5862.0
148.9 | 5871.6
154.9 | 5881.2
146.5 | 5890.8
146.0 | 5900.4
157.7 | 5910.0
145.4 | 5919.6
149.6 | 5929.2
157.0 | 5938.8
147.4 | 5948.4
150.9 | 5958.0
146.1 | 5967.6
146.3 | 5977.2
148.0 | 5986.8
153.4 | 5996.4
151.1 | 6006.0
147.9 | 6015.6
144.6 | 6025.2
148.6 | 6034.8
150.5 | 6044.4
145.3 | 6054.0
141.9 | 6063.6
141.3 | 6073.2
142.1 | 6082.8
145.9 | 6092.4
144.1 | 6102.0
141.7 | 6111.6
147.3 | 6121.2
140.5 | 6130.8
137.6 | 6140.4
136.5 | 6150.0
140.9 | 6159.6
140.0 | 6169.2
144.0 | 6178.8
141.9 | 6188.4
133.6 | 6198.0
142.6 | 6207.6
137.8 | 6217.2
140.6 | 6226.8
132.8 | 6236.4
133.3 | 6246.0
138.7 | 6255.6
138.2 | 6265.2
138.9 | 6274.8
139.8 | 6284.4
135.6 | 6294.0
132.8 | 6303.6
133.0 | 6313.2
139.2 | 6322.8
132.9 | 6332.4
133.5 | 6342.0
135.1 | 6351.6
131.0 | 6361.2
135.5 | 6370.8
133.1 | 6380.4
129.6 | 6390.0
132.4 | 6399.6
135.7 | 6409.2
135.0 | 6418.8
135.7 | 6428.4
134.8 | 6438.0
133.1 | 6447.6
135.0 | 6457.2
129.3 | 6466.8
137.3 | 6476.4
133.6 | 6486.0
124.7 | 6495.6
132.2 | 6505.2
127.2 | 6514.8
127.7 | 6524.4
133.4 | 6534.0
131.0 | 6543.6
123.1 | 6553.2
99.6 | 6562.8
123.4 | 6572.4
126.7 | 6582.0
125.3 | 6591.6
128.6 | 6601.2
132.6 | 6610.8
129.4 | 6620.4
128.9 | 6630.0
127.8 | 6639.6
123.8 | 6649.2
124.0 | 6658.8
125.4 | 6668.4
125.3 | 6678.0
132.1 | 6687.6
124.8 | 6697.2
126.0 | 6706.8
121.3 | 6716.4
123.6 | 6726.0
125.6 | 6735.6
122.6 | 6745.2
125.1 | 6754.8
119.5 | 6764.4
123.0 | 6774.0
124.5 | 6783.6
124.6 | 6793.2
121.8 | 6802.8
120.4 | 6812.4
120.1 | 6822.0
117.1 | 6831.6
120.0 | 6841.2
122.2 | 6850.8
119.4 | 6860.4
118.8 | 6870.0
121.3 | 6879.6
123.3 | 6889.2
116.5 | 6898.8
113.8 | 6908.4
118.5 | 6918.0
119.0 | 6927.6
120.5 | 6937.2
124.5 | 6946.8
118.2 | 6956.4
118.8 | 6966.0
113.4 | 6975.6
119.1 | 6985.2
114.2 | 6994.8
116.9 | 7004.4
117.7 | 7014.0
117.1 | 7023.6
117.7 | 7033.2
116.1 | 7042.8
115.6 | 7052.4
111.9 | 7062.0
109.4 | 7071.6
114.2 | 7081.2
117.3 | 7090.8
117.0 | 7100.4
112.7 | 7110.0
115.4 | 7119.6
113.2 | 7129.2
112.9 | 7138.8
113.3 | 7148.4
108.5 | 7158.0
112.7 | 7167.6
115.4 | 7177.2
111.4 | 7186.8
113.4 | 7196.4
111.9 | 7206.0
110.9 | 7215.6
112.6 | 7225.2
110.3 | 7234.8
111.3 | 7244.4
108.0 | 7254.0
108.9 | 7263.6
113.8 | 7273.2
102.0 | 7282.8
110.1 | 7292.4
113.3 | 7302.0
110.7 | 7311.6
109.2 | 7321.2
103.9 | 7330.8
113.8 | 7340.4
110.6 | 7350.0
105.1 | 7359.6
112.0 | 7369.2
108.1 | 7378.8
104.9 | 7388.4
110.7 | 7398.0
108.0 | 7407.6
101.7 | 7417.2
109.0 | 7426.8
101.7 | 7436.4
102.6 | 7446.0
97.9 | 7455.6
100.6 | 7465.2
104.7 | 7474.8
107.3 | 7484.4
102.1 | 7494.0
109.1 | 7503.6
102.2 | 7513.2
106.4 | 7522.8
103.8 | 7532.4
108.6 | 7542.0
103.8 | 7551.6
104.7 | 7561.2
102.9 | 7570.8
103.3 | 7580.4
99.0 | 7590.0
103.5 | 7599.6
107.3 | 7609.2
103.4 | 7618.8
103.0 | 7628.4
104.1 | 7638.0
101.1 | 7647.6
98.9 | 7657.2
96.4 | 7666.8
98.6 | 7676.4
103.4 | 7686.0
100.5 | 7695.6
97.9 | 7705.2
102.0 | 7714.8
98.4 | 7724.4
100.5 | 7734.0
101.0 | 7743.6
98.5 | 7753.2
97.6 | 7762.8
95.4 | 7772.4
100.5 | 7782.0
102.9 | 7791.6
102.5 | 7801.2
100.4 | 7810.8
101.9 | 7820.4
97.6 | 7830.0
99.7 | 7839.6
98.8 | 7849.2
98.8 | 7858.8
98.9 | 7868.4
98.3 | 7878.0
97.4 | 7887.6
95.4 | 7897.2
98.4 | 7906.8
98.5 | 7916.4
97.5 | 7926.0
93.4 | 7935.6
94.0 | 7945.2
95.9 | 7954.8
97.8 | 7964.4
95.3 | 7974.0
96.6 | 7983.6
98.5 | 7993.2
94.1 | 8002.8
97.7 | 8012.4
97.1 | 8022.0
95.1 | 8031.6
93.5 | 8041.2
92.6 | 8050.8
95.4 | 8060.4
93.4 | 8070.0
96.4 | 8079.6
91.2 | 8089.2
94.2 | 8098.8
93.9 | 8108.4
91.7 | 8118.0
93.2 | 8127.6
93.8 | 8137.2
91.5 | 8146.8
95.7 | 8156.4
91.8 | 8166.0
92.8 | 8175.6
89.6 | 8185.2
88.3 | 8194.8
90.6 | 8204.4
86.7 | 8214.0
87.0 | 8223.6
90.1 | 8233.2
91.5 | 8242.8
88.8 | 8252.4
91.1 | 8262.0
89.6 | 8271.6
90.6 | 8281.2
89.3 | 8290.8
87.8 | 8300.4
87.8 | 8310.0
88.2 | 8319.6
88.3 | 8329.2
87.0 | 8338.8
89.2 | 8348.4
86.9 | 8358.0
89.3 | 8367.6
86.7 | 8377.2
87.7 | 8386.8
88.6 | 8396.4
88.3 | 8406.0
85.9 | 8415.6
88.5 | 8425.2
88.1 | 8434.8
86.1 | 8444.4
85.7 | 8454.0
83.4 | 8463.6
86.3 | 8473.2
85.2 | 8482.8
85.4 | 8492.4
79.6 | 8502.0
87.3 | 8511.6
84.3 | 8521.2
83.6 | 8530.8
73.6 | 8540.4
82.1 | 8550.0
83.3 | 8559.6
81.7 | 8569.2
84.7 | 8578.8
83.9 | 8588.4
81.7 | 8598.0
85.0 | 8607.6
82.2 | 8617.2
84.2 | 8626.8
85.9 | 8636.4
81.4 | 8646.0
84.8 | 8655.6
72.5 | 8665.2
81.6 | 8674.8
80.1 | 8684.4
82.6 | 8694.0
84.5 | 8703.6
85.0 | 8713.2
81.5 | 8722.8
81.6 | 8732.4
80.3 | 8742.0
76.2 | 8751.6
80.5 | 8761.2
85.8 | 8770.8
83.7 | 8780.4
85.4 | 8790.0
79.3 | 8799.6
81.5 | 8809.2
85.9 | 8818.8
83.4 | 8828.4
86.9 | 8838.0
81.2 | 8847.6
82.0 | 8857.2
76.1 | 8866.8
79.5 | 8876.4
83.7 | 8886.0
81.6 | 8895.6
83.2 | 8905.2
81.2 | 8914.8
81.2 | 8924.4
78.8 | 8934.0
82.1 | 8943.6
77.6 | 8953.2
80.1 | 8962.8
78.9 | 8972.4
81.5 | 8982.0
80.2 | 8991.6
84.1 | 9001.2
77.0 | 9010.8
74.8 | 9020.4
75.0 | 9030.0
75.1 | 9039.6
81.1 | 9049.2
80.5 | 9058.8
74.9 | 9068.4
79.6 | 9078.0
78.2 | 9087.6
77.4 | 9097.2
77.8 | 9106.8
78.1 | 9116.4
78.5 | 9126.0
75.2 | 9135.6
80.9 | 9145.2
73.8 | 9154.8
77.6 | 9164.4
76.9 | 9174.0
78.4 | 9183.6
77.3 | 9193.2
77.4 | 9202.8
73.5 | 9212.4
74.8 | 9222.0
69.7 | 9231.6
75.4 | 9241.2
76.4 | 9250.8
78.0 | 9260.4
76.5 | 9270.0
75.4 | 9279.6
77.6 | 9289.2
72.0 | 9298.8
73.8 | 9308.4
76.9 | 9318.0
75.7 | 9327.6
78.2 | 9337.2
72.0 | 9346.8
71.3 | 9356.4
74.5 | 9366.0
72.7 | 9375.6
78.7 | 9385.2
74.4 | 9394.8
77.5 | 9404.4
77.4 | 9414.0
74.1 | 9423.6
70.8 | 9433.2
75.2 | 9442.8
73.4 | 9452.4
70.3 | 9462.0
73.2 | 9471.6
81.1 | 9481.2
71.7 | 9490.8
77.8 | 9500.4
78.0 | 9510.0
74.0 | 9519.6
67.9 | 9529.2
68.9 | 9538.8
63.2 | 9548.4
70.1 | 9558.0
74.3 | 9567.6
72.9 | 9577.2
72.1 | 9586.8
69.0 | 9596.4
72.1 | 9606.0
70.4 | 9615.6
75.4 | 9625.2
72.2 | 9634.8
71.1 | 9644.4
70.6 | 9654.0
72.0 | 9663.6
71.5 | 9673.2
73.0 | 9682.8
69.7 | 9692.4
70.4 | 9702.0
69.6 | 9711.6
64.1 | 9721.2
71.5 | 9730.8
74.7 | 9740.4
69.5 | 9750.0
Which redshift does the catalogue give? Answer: 0.000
